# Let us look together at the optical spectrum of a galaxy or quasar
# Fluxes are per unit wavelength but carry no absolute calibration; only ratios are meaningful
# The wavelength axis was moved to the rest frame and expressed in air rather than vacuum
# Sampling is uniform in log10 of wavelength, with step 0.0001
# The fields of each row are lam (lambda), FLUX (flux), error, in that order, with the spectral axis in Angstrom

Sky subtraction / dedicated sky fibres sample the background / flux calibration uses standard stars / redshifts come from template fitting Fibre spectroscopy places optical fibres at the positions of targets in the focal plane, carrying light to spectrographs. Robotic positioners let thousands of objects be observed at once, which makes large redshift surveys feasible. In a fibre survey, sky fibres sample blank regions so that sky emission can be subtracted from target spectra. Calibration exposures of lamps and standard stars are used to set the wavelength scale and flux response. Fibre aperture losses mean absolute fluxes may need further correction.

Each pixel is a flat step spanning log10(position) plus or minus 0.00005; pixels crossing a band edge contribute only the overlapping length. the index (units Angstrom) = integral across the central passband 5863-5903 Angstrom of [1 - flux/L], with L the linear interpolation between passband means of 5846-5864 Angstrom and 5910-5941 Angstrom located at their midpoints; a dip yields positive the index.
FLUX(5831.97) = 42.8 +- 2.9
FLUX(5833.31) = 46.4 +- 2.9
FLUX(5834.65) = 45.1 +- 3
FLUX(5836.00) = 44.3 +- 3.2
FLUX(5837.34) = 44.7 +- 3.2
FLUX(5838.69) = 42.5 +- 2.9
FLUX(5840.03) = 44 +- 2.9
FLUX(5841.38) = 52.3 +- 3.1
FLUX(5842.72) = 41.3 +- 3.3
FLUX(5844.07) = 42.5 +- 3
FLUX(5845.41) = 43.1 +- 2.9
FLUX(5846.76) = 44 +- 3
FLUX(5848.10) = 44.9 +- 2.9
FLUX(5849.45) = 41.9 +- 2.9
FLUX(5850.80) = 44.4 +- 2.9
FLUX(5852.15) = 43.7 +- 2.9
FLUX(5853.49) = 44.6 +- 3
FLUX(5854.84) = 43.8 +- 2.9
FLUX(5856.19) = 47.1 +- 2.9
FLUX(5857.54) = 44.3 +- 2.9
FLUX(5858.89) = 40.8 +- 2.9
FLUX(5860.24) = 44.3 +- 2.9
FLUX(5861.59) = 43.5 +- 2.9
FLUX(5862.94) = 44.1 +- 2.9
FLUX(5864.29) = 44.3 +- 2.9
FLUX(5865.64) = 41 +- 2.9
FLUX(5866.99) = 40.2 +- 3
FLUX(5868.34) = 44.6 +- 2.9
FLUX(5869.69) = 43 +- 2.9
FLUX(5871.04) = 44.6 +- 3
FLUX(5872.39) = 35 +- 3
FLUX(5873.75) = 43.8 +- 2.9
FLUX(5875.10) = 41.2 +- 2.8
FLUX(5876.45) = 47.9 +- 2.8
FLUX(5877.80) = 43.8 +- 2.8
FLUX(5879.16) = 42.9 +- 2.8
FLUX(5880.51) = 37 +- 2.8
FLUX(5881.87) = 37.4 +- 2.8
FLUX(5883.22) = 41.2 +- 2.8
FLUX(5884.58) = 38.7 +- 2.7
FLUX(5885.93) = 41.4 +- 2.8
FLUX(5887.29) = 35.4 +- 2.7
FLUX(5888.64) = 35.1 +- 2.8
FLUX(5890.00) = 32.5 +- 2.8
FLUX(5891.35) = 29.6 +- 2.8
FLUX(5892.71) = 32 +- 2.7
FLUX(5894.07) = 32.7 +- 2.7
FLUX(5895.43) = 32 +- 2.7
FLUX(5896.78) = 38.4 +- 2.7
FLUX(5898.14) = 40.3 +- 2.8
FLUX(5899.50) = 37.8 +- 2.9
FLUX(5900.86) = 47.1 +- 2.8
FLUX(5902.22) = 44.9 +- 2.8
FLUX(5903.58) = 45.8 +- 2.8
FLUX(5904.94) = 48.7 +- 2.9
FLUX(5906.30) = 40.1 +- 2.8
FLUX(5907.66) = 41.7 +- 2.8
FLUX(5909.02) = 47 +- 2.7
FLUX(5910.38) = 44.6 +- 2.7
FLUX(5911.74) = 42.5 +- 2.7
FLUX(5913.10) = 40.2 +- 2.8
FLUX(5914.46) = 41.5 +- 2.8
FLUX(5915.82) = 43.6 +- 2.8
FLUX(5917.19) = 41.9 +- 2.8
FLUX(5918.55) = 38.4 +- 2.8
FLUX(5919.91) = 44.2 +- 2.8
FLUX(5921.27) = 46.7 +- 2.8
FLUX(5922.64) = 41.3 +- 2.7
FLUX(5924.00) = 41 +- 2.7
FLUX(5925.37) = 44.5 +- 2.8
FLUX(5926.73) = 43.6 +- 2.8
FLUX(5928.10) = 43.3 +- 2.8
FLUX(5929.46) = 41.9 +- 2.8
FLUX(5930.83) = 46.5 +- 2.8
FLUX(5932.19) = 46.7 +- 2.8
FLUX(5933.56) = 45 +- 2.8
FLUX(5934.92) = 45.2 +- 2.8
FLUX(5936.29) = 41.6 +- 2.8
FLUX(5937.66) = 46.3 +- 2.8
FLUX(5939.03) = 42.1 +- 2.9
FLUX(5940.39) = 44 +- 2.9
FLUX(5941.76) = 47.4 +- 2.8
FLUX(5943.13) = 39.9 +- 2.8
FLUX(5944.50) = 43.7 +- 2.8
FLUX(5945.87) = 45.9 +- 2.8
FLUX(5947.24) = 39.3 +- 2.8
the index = 3.8 Angstrom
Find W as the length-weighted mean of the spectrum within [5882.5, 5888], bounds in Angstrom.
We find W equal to 39.2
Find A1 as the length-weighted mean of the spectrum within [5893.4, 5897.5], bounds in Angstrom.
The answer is 34.5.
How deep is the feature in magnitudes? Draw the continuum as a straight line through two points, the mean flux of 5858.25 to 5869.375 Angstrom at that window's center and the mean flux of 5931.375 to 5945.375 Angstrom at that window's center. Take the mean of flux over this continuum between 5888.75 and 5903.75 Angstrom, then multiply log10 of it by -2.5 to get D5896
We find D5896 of 0.17 mag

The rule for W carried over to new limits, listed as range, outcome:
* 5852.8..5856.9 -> 45.2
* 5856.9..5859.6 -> 42.5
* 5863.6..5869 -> 42.5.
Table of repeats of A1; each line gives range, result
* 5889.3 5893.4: 31.4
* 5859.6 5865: 44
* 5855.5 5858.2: 45.6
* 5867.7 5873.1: 41.8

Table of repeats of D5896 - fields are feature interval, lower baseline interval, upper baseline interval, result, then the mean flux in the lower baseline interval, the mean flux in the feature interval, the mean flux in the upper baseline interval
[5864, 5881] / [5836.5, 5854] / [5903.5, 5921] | 0.04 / 44.2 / 42.3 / 43.1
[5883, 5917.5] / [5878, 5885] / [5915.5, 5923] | 0.04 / 39.7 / 39.8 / 42.7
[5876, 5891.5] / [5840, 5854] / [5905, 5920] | 0.12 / 44.3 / 38.7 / 42.5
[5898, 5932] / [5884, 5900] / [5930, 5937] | -0.07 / 35.5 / 43.3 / 44.9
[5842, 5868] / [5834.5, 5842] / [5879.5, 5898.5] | -0.03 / 45.4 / 43.4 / 36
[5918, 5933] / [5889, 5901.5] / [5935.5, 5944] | -0.06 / 35.8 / 43.5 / 43.5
